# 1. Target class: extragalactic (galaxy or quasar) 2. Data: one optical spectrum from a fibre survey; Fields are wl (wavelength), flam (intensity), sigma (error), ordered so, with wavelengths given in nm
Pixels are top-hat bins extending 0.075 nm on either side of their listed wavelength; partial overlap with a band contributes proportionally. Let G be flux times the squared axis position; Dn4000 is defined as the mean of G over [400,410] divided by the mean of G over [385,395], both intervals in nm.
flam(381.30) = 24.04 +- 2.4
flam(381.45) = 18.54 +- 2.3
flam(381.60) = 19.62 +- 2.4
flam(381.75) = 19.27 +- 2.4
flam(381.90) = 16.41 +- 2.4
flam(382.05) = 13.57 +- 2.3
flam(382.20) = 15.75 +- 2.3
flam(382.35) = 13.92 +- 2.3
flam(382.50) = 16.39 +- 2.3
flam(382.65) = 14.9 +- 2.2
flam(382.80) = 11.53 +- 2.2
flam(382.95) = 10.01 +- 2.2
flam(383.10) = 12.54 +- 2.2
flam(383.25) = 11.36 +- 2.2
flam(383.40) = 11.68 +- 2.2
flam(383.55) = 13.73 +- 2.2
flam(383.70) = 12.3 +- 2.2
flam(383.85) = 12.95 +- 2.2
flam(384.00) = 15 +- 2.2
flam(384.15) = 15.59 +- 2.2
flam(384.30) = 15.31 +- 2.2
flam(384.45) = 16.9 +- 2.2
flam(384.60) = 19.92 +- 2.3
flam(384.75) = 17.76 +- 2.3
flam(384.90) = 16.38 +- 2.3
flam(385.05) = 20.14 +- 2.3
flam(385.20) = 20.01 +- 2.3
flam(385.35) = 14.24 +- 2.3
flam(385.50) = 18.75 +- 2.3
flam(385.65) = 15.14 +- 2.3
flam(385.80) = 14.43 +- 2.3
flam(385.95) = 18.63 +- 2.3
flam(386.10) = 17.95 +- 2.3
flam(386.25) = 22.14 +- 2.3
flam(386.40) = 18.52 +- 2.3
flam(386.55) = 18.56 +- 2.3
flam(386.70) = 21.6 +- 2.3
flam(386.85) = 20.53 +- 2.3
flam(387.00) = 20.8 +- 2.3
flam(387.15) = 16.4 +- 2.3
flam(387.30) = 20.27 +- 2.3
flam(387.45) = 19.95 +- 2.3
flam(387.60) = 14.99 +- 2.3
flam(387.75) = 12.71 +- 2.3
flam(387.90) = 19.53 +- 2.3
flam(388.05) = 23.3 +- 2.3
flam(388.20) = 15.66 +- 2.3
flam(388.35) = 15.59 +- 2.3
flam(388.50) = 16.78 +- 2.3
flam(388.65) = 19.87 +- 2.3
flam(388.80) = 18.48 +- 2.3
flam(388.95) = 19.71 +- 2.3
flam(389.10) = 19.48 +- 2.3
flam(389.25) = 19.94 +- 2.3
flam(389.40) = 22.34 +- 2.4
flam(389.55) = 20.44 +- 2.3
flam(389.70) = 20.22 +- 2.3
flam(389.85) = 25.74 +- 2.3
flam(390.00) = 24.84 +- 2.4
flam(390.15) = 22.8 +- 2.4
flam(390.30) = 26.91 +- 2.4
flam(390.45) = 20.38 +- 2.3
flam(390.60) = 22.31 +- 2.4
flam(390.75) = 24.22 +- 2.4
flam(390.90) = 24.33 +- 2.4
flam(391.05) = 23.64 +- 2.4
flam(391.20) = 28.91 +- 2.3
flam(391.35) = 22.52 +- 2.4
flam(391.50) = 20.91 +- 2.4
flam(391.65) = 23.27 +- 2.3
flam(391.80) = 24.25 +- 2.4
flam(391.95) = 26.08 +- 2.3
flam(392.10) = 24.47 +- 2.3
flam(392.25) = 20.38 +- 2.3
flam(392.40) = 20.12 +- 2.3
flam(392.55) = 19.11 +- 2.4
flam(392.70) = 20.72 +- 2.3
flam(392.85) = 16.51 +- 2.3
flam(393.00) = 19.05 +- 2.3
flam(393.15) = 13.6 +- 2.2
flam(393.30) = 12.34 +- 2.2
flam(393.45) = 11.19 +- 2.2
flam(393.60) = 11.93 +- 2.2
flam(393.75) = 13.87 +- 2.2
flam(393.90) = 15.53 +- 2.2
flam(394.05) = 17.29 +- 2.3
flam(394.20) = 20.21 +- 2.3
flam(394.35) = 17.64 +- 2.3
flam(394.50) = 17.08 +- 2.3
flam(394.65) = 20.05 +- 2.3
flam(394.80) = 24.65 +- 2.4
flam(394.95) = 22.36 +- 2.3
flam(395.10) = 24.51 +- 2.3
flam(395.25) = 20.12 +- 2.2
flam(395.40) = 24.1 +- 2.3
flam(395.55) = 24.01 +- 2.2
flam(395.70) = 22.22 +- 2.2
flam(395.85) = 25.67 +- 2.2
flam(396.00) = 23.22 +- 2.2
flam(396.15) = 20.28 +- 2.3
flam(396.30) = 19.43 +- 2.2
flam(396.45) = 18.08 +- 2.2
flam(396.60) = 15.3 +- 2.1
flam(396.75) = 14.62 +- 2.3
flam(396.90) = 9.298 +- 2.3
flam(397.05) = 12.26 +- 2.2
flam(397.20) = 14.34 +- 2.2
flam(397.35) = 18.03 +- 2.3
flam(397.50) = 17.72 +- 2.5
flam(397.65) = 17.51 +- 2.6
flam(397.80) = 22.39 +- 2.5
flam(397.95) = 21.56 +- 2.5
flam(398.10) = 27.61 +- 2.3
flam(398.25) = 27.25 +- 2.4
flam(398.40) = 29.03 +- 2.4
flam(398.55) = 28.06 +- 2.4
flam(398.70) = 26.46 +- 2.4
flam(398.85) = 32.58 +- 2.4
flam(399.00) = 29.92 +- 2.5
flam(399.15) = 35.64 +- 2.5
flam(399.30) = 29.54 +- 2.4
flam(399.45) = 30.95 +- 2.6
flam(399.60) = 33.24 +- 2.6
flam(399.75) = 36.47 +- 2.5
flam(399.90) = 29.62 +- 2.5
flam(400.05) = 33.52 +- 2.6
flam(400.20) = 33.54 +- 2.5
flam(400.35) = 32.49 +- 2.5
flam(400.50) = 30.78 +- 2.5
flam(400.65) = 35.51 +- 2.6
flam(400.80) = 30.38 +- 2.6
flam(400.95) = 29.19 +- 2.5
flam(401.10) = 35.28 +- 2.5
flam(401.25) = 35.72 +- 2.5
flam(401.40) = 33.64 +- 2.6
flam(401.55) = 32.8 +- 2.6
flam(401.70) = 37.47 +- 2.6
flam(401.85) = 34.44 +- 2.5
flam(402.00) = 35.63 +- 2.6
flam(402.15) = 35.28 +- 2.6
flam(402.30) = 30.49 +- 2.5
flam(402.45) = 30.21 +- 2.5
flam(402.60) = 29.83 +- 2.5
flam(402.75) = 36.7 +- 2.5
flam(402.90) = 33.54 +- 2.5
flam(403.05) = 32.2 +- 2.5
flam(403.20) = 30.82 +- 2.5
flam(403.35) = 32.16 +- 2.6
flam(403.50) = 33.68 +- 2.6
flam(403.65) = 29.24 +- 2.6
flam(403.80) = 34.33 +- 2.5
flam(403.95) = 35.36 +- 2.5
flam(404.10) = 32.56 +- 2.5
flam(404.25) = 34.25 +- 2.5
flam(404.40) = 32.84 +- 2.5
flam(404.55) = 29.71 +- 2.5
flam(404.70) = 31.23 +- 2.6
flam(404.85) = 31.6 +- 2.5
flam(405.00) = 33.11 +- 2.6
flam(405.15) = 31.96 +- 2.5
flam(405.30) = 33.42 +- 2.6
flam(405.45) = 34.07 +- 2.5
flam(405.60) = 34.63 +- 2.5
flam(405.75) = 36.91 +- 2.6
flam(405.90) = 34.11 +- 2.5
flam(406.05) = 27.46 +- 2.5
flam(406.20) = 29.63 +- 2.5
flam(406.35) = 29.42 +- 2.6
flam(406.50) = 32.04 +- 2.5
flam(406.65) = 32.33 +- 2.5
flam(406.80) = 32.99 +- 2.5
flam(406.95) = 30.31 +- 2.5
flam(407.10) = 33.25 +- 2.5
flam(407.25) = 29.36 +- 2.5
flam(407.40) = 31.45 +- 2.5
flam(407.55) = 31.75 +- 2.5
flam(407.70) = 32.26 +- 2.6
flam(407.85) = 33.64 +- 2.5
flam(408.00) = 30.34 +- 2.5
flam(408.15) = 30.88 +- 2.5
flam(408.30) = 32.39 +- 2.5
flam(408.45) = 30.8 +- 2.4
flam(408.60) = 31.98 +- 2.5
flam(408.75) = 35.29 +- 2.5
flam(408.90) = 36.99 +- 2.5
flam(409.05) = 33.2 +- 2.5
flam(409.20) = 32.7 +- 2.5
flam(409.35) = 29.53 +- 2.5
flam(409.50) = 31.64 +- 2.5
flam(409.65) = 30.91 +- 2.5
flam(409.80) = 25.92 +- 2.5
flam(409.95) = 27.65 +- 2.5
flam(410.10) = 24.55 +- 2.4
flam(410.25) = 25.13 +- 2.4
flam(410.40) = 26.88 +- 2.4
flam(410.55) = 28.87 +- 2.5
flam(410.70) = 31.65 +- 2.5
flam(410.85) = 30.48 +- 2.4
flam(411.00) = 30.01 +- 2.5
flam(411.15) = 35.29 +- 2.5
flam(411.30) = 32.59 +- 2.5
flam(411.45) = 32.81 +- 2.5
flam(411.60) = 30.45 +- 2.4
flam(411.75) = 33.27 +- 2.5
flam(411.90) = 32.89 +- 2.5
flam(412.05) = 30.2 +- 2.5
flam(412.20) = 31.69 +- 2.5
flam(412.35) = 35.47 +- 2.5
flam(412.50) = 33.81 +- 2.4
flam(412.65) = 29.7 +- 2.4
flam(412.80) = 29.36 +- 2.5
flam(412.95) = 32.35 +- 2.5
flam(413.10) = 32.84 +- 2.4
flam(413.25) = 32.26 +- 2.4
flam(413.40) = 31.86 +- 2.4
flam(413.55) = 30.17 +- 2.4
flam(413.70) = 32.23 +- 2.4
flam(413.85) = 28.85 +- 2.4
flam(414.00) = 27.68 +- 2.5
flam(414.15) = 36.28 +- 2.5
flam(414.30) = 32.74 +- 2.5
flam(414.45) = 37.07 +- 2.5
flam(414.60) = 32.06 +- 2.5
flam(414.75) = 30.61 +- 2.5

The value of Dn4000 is 1.78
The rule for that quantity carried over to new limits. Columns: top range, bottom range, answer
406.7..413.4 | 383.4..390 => 1.94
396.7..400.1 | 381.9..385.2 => 1.83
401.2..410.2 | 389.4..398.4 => 1.67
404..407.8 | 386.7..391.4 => 1.68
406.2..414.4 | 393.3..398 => 1.82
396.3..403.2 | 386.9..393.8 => 1.48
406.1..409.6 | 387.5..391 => 1.71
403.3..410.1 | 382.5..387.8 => 2.17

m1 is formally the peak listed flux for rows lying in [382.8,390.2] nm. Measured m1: 25.74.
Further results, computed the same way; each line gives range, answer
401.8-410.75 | 36.99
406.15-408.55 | 33.64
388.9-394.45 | 28.91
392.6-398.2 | 27.61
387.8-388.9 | 23.3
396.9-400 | 36.47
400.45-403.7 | 37.47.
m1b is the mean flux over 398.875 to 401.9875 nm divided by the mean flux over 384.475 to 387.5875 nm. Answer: 1.79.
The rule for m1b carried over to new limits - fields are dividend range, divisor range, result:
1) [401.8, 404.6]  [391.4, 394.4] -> 1.78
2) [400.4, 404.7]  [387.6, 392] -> 1.54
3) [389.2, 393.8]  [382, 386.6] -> 1.34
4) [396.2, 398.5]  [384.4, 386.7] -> 1.05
